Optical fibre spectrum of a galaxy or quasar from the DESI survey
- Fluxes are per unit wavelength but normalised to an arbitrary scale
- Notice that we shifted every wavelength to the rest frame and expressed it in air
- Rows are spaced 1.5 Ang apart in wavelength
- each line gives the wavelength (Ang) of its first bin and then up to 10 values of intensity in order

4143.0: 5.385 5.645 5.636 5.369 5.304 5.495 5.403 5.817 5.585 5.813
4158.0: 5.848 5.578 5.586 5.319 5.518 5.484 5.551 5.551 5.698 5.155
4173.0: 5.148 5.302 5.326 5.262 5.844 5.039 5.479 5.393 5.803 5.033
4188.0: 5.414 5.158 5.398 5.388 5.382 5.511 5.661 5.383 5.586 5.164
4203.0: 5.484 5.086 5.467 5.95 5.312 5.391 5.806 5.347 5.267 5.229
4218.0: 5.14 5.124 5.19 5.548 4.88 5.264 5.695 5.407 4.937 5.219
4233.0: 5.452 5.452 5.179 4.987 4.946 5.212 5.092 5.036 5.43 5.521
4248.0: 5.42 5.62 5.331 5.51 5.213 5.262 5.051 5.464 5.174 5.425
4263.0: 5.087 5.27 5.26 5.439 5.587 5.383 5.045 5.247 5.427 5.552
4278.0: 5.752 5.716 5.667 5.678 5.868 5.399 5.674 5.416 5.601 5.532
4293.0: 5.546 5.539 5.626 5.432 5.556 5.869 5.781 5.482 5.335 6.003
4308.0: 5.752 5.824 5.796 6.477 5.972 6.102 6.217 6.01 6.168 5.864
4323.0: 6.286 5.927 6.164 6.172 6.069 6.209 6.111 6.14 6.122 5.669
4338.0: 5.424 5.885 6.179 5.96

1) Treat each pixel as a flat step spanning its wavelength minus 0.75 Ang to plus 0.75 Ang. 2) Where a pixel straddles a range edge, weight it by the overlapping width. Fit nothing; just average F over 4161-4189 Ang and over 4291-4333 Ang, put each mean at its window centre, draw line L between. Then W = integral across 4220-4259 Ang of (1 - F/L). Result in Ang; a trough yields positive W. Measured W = 2.47 Ang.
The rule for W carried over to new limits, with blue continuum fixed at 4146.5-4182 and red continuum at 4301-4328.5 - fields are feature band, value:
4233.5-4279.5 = 3.63 Ang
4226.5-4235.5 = 0.55 Ang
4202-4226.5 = 1.28 Ang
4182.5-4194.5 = 0.40 Ang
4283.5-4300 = 0.91 Ang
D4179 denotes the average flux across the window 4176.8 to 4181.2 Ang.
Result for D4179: 5.39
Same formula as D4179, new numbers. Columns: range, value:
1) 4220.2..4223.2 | 5.36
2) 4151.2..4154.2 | 5.6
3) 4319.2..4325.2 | 6.06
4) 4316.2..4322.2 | 6.07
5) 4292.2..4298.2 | 5.54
